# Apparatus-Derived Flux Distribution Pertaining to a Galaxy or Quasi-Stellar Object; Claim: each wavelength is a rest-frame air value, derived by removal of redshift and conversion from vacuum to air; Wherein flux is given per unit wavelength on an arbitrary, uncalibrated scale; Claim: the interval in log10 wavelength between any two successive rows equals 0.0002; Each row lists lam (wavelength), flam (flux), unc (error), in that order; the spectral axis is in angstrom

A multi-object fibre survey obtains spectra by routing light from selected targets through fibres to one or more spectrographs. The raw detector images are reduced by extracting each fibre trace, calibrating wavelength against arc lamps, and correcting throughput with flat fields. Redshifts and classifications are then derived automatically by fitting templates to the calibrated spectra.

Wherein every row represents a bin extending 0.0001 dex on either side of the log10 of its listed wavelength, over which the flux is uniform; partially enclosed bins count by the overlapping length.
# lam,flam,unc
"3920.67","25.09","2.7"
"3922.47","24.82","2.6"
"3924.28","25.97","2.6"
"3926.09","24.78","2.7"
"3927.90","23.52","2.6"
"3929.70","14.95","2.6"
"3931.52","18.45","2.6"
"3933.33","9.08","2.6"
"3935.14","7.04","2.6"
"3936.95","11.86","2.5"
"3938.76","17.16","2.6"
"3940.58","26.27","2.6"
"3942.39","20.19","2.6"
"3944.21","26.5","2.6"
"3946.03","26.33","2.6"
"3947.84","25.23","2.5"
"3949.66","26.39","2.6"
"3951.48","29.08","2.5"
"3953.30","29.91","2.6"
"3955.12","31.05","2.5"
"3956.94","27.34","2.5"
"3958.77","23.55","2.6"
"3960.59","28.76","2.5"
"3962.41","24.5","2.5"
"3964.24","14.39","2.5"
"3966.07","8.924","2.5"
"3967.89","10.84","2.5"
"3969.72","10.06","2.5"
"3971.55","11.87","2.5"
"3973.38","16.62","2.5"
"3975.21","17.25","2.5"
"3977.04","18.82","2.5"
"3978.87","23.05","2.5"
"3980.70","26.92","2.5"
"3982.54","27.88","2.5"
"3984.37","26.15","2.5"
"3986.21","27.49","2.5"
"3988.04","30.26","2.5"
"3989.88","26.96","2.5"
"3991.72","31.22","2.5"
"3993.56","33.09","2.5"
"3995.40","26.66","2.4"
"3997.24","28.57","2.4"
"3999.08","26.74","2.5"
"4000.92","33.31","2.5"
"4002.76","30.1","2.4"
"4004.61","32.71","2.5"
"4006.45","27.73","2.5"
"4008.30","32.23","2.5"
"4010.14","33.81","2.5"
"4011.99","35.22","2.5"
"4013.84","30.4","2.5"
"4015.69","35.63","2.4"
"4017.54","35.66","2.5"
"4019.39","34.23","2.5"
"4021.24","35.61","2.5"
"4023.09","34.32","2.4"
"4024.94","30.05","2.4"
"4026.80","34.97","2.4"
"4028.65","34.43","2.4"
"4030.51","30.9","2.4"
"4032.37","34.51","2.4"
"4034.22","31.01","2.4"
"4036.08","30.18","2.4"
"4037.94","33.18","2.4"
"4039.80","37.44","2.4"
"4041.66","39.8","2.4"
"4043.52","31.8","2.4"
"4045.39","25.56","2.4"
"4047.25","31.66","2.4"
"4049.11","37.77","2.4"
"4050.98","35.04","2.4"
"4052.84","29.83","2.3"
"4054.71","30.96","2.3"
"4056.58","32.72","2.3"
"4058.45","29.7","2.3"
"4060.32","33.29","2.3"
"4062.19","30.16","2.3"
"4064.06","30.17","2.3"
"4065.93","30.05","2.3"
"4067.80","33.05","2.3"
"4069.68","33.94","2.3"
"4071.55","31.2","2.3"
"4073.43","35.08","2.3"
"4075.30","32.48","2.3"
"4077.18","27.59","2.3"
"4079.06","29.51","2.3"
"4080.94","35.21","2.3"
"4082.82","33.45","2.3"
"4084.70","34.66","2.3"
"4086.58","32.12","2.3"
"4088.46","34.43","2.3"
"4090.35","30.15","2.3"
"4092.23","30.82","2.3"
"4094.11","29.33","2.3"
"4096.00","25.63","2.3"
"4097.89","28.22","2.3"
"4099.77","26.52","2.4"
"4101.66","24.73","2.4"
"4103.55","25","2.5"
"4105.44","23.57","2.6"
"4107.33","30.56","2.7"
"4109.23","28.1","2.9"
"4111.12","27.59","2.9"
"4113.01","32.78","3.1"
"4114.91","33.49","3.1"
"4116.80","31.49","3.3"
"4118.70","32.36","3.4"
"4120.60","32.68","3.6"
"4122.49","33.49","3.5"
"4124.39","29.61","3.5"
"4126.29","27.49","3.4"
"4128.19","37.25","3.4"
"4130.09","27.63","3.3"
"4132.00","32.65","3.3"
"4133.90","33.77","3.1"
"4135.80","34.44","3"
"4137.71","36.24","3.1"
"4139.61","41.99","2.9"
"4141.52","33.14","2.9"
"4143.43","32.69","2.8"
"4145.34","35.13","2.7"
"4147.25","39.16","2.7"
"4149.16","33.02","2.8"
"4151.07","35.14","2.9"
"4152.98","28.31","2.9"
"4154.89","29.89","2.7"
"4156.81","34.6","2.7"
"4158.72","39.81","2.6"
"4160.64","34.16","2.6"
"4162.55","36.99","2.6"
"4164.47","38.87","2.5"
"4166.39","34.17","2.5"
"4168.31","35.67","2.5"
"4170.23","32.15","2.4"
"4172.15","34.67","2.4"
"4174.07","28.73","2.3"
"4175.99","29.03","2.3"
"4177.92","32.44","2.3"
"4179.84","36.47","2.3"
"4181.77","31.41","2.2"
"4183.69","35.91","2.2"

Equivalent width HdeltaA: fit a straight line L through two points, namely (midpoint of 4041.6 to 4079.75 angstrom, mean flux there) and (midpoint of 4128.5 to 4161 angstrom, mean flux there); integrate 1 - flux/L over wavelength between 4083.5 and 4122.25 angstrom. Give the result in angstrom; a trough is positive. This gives 3.8 angstrom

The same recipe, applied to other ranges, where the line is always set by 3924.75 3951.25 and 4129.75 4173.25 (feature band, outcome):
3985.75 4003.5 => -4.05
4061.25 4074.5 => -1.37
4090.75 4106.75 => 2.11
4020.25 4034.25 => -3.83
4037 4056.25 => -4.04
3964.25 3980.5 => 5.32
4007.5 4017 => -3.15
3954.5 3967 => -0.45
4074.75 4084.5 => -0.68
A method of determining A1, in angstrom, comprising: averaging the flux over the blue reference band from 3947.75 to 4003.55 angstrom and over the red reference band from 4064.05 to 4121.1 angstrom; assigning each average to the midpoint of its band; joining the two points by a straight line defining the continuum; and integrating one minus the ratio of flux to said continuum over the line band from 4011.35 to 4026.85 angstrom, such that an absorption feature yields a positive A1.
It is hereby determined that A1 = -4.3 angstrom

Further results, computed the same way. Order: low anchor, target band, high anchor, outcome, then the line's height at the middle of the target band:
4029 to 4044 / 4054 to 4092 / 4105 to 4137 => 0.8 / 32.6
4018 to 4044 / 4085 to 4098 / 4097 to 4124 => 0.0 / 30.4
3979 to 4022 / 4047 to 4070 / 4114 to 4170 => -0.1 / 32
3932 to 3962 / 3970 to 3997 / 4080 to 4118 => 0.3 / 24.5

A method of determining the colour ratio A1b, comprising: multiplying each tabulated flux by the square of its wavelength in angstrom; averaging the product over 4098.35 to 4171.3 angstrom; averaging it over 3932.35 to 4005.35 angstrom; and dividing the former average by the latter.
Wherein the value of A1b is 1.52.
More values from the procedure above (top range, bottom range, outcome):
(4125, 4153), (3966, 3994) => 1.68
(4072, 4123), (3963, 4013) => 1.29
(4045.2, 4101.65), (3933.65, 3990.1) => 1.52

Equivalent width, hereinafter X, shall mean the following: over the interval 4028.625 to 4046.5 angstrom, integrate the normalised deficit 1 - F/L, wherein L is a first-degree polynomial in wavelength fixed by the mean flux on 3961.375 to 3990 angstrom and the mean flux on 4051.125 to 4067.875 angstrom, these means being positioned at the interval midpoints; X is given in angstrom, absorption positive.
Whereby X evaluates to -2.88 angstrom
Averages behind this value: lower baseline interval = 20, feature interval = 32.8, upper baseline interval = 31.2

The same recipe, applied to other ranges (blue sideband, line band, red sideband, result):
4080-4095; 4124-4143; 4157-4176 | 0.2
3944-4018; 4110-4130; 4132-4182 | 0.6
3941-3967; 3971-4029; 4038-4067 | -1.6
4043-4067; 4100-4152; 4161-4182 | 1.4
